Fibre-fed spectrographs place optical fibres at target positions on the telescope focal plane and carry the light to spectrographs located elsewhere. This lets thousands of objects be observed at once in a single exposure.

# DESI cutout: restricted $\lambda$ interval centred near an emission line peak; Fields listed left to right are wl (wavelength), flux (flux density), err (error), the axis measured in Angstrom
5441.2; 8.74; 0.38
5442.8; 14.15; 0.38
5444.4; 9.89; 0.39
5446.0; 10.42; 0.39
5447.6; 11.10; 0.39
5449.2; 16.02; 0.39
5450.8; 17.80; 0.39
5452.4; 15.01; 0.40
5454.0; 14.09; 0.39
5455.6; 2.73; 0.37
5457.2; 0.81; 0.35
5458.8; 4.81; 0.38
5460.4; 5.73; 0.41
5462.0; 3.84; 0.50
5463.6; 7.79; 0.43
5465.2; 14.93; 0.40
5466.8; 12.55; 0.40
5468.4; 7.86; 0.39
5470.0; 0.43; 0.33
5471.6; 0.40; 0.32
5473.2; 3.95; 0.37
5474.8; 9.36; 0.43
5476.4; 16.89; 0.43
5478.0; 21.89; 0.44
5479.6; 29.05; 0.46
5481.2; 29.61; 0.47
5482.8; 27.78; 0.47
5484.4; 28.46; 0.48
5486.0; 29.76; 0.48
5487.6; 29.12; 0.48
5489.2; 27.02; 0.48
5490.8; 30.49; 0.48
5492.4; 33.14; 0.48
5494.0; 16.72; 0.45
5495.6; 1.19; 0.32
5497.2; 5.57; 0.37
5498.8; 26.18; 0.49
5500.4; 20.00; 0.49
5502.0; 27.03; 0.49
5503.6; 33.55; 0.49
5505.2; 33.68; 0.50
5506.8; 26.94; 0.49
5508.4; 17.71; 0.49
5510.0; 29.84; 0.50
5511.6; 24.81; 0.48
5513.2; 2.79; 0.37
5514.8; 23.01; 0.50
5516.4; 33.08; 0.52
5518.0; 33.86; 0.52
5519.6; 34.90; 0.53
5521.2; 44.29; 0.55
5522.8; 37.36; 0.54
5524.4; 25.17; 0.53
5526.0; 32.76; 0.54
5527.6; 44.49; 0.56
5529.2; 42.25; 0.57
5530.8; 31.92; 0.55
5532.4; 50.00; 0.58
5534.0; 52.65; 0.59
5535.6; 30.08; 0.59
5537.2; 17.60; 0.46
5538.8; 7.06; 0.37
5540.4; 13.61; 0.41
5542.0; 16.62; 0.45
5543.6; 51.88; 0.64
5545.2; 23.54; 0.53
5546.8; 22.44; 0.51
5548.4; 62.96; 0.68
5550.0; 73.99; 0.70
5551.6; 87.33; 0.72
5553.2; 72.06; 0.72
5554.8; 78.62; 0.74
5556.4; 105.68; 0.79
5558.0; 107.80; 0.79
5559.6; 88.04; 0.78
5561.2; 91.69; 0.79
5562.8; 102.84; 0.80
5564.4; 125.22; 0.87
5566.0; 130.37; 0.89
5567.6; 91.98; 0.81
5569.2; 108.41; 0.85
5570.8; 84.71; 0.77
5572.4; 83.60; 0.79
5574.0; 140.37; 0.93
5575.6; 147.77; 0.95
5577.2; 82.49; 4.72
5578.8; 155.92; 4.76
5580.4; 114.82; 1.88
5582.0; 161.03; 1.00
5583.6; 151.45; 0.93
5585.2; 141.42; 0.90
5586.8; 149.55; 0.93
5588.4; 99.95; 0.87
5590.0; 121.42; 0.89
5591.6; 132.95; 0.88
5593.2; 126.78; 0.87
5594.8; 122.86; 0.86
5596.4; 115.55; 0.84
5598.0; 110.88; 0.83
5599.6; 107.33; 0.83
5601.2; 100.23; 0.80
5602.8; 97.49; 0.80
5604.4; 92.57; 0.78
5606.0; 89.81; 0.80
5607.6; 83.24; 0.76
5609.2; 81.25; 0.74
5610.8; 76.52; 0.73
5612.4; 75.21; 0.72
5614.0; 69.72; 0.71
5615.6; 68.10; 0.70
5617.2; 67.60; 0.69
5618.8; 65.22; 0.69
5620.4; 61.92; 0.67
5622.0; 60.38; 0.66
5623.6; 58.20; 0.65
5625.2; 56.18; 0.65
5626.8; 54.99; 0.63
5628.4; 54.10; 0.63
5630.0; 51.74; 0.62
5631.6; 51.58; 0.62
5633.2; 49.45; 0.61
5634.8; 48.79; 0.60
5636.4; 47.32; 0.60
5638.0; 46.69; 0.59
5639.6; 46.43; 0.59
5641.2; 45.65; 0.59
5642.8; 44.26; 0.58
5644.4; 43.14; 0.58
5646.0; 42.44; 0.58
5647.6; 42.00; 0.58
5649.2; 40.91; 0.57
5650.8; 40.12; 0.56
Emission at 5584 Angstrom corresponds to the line Lyman alpha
